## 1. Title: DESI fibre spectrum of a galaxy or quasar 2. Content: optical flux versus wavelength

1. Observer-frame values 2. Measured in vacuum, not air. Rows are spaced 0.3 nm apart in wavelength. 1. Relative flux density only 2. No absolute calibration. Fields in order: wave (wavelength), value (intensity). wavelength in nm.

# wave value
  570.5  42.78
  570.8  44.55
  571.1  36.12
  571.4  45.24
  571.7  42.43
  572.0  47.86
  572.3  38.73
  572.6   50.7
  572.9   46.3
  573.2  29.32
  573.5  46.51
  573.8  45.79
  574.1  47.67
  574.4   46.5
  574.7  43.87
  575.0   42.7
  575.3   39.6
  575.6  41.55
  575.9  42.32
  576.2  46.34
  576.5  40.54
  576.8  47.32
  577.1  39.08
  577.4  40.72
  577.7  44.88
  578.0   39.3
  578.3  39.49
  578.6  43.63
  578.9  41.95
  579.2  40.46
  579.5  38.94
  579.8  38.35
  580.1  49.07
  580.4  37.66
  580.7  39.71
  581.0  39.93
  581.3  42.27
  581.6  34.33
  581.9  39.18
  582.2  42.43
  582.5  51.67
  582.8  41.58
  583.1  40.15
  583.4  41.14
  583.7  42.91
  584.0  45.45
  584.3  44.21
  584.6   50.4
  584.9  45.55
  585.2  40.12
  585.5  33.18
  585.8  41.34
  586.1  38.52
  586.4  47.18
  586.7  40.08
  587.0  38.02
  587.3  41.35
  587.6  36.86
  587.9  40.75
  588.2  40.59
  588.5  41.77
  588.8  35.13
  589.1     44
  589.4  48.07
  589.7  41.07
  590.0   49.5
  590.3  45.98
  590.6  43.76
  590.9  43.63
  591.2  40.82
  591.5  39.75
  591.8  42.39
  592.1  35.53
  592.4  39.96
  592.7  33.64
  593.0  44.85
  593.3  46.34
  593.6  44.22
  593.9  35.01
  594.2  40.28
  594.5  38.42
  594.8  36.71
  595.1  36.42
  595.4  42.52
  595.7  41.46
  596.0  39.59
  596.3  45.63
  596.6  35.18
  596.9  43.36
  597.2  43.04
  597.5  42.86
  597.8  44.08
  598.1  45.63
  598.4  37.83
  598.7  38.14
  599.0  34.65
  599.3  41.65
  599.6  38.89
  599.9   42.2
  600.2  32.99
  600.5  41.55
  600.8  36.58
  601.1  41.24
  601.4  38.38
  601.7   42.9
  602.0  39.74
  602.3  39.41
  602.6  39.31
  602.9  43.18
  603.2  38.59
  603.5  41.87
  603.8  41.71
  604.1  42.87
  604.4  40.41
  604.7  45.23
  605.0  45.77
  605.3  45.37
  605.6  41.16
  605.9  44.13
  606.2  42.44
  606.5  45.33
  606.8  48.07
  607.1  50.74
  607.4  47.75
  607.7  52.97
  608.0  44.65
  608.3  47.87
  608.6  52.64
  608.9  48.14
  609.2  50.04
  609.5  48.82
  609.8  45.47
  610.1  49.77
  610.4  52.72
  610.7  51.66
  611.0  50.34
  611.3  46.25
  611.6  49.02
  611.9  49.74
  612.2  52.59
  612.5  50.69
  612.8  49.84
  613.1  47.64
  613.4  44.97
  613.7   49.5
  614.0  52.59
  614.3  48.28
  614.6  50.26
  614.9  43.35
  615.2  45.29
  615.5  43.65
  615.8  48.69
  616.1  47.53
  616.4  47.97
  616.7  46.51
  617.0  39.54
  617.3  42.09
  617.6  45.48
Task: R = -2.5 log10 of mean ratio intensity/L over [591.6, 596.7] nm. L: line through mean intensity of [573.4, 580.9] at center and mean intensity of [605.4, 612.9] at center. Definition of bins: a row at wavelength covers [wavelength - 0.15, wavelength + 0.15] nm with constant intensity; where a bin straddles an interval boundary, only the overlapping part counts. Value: 0.15 mag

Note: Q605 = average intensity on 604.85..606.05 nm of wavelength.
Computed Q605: 44.1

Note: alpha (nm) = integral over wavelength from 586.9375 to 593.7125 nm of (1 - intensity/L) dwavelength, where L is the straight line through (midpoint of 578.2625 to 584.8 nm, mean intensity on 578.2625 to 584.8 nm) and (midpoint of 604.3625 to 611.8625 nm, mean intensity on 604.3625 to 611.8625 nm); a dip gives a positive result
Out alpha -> 0.347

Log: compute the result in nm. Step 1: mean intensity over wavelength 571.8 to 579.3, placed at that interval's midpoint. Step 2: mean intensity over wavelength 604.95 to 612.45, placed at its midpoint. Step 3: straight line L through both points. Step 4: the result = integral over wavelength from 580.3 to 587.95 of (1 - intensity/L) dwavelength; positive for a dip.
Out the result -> 0.50 nm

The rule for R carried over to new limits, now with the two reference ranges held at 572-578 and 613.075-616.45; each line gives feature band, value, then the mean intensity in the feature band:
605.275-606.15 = 0.080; 43.2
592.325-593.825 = 0.090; 41.6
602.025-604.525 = 0.134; 40.9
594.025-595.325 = 0.186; 38.2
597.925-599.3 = 0.161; 39.4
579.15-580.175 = 0.062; 41.3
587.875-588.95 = 0.135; 39.4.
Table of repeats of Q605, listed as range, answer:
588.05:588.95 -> 39.2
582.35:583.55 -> 43.6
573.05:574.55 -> 43.2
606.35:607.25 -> 48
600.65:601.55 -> 38.7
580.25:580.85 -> 38.7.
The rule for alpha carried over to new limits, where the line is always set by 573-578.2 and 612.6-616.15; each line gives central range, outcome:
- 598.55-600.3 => 0.287 nm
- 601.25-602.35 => 0.140 nm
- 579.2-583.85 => 0.226 nm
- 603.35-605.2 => 0.132 nm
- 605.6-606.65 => 0.068 nm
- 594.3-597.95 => 0.365 nm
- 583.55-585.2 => -0.055 nm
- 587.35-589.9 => 0.178 nm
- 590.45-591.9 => 0.084 nm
